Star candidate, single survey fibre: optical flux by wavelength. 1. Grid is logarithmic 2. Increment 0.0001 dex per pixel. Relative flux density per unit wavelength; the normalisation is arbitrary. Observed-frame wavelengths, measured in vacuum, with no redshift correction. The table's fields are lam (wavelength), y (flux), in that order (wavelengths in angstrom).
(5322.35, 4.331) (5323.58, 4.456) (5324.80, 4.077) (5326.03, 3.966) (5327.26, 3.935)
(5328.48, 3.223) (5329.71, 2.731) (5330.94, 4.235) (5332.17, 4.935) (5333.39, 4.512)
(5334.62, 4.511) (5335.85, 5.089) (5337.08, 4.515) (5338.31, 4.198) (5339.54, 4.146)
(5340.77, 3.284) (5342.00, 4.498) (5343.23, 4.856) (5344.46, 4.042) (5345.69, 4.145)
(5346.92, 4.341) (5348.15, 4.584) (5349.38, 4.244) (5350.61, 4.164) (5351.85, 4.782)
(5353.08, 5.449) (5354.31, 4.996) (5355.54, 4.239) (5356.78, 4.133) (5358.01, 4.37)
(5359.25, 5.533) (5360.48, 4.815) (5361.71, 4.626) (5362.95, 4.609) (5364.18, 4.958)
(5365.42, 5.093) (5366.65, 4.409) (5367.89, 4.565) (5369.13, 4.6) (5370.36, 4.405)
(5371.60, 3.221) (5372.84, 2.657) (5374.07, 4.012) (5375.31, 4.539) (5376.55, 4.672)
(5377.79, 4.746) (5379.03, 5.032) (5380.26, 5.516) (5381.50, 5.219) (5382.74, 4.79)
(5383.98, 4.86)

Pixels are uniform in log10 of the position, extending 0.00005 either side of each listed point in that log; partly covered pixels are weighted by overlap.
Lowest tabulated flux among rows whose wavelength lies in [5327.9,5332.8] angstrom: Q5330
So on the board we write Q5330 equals 2.731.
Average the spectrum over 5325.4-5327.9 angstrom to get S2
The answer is 3.94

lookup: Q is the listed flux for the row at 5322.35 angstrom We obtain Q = 4.331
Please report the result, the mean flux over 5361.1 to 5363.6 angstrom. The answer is 4.62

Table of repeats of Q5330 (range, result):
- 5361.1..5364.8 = 4.609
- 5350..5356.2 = 4.164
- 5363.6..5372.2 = 3.221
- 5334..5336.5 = 4.511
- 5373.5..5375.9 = 4.012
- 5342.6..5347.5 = 4.042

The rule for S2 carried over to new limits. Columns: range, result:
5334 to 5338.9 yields 4.57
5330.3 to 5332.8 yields 4.57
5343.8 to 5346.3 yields 4.11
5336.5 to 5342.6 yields 4.12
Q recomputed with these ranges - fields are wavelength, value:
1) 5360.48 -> 4.815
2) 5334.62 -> 4.511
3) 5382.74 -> 4.79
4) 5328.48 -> 3.223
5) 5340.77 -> 3.284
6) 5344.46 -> 4.042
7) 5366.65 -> 4.409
